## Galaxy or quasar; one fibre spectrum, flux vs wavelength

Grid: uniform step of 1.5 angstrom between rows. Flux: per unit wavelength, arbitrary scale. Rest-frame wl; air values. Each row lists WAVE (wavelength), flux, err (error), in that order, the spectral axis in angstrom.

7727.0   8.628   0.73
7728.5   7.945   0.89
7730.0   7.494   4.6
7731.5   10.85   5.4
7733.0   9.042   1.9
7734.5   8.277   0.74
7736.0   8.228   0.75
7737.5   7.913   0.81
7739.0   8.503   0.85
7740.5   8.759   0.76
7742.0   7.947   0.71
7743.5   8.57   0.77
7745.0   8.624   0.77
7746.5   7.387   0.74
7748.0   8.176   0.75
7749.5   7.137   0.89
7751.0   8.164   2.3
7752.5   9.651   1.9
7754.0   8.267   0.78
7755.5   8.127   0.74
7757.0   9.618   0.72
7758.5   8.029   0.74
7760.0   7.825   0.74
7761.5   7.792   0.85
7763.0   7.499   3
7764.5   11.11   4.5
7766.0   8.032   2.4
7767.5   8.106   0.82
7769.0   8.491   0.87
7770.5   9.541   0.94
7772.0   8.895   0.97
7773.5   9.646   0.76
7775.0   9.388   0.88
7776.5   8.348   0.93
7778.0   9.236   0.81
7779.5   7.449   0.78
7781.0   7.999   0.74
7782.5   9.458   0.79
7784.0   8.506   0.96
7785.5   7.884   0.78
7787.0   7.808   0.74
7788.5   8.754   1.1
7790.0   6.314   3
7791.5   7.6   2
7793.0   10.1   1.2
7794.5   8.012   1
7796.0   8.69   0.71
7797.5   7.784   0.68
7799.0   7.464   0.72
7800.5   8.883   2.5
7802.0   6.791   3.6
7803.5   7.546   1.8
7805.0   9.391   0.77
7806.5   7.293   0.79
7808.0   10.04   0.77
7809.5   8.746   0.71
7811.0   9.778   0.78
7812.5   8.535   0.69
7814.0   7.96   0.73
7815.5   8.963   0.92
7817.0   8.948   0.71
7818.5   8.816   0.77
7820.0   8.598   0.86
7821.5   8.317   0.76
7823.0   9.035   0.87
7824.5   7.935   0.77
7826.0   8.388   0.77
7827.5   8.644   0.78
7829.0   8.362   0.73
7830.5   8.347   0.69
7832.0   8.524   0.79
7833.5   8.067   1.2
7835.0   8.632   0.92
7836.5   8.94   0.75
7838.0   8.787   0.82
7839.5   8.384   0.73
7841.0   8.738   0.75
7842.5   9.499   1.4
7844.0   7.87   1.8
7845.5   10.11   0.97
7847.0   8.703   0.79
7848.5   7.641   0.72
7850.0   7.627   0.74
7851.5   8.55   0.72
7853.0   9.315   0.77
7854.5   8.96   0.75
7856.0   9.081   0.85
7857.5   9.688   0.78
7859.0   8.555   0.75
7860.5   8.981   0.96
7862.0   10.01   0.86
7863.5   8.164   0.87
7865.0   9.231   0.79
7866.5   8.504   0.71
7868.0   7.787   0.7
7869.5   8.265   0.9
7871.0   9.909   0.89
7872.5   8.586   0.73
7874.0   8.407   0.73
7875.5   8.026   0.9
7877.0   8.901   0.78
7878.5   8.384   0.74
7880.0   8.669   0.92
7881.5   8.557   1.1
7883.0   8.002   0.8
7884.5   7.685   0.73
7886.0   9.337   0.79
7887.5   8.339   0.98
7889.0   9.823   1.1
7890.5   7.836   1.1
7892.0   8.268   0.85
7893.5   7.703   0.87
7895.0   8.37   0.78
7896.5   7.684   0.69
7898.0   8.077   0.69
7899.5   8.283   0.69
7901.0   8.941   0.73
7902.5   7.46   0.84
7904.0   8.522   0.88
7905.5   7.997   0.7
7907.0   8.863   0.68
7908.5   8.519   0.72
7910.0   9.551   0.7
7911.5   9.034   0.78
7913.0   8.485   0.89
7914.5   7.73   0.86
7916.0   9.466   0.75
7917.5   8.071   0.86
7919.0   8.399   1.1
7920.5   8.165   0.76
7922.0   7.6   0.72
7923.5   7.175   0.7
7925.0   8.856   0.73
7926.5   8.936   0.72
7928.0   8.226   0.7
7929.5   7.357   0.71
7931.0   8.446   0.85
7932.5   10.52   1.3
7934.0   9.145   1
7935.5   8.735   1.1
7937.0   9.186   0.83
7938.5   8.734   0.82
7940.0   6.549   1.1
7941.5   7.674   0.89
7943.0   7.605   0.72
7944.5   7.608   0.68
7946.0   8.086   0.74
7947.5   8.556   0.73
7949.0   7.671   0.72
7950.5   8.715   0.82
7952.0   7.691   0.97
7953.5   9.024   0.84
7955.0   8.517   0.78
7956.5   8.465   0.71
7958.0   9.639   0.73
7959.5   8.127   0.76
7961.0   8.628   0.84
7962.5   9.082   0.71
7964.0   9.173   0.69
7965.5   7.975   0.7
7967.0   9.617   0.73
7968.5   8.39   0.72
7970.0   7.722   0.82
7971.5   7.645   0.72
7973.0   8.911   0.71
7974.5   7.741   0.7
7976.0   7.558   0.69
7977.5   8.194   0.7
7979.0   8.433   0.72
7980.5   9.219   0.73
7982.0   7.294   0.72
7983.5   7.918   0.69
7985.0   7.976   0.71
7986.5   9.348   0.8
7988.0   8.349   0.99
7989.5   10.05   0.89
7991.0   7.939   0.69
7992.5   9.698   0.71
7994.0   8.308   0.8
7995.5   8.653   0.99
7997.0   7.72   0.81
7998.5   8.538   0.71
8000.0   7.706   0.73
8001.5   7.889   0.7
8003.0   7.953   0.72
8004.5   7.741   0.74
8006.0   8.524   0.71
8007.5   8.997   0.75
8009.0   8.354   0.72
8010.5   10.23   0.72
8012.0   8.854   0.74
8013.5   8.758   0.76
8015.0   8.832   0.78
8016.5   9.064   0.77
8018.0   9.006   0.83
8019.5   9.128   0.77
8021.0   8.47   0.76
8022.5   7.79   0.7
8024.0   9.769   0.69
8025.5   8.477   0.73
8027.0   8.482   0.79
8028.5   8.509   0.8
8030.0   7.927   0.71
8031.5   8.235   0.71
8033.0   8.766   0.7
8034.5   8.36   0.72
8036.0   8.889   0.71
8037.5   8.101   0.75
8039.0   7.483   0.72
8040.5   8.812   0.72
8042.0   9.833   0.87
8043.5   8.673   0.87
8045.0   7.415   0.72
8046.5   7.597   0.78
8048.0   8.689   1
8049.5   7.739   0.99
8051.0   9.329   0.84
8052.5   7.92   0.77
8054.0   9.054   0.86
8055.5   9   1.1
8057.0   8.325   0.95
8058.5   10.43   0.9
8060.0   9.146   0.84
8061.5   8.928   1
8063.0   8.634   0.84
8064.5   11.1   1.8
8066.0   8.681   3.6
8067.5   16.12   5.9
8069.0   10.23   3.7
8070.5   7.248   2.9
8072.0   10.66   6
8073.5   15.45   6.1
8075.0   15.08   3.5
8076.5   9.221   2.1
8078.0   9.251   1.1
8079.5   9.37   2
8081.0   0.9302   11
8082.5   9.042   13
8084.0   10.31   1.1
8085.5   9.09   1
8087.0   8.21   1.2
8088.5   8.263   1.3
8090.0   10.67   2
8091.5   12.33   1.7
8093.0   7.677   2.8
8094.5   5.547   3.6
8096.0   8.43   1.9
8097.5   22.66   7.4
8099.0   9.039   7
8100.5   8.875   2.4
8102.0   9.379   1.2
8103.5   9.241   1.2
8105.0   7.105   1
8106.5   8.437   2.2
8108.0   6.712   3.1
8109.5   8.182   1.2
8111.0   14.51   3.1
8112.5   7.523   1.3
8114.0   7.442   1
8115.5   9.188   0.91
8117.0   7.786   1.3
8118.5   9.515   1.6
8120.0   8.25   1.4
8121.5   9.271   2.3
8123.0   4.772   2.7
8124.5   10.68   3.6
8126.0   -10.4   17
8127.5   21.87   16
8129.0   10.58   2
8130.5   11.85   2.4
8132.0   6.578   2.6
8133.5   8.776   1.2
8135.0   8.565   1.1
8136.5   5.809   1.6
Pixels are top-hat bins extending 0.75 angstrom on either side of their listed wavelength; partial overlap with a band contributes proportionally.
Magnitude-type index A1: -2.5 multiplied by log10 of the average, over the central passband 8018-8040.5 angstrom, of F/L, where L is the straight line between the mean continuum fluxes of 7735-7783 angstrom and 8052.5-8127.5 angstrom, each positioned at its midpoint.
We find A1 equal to 0.07 mag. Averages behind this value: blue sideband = 8.49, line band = 8.49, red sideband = 9.19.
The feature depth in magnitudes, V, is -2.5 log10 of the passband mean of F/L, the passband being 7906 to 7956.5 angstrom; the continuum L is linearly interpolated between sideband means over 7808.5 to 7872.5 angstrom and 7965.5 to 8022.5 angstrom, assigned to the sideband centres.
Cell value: 0.02 mag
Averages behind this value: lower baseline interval 8.72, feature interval 8.39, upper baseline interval 8.49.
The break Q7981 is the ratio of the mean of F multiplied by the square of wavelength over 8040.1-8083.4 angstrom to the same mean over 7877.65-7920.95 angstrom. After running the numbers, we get 1.16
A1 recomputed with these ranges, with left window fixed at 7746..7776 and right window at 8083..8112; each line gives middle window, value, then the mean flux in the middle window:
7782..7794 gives 0.05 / 8.27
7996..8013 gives 0.12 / 8.42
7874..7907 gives 0.08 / 8.34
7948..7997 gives 0.10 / 8.48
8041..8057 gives 0.12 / 8.52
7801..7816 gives 0.03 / 8.5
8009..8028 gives 0.07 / 8.88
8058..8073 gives -0.07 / 10.2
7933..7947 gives 0.12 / 8.2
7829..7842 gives 0.03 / 8.56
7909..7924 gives 0.09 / 8.39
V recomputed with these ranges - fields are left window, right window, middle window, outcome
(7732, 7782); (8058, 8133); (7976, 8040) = 0.078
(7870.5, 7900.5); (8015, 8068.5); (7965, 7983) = 0.062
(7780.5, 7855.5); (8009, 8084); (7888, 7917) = 0.033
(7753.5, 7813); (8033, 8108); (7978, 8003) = 0.085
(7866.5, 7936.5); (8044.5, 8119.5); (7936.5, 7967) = 0.047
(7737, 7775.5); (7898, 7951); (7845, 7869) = -0.046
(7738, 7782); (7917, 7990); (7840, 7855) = -0.032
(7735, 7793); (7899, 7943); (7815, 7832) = -0.020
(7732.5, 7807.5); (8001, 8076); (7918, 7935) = 0.048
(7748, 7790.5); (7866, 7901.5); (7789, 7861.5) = -0.012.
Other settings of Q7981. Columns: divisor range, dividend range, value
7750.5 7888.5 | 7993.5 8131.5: 1.12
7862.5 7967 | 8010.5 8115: 1.13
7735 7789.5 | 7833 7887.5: 1.05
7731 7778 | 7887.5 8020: 1.04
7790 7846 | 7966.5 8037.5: 1.05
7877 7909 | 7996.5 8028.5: 1.06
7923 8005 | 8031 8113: 1.15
